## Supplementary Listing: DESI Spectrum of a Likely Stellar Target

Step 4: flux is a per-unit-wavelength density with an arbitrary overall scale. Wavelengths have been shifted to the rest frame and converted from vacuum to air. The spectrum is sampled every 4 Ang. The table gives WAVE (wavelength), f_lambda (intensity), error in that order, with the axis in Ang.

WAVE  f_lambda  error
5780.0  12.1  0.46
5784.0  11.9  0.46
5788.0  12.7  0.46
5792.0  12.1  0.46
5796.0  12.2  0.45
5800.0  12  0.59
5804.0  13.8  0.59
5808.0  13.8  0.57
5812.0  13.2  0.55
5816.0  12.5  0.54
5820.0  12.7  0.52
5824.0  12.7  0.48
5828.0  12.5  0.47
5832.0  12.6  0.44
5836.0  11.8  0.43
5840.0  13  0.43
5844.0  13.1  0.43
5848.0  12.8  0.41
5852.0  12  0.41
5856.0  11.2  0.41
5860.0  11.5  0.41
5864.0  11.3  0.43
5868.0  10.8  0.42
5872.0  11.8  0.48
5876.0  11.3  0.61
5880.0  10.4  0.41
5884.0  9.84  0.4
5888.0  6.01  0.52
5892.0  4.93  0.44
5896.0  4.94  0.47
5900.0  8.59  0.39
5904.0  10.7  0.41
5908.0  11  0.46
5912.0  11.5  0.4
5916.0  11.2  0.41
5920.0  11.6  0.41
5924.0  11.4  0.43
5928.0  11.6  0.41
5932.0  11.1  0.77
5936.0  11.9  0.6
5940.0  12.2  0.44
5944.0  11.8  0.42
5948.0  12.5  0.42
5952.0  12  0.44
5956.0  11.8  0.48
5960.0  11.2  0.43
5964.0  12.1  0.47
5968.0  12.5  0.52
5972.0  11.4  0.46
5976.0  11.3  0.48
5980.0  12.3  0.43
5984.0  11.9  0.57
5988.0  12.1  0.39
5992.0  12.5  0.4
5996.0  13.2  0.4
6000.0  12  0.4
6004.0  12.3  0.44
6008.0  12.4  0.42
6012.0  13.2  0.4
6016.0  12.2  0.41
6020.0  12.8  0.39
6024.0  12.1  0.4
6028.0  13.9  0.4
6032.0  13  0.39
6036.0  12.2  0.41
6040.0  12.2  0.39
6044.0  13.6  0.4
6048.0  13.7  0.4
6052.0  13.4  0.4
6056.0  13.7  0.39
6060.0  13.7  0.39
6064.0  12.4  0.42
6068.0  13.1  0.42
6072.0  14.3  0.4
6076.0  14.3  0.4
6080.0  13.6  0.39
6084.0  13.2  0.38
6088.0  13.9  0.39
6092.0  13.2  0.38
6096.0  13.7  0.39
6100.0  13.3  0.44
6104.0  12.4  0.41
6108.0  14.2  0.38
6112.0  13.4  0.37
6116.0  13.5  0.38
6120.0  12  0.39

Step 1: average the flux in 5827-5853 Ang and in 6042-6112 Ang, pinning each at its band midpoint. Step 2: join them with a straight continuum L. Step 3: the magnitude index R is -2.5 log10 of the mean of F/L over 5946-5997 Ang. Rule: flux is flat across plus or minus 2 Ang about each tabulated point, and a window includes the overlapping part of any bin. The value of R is 0.09 mag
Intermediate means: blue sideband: 12.6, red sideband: 13.5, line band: 12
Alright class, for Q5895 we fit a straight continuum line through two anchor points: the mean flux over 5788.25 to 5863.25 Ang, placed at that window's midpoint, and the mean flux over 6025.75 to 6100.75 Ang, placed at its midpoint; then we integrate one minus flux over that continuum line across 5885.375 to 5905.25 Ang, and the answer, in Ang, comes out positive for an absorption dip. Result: 9.01 Ang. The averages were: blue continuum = 12.5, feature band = 6.98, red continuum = 13.4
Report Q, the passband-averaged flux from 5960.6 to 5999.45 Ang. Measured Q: 12.1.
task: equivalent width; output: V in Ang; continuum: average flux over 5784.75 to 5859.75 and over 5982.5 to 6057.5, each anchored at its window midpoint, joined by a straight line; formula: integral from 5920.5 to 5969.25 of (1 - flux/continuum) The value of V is 3.30 Ang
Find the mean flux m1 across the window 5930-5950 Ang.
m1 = 11.9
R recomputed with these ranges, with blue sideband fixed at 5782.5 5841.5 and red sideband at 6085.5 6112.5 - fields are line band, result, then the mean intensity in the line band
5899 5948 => 0.146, 11.3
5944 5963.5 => 0.100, 11.9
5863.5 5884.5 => 0.170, 11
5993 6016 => 0.050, 12.6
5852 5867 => 0.124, 11.4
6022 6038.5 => 0.039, 12.8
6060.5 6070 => 0.037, 12.9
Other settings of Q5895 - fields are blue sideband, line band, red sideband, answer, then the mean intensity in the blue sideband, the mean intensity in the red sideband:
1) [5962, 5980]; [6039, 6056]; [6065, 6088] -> -0.2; 11.9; 13.7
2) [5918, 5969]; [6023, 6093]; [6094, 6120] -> -2.5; 11.8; 13.3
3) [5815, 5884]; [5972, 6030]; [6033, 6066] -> 1.9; 11.9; 13.1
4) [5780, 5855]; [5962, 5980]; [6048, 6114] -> 1.7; 12.6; 13.5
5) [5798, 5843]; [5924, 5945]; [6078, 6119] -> 2.2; 12.8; 13.4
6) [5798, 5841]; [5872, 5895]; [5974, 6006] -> 7.2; 12.8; 12.2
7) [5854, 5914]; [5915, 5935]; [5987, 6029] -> -1.4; 9.72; 12.6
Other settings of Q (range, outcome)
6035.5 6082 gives 13.4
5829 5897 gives 10.7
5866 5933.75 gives 9.92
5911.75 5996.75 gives 11.9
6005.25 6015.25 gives 12.7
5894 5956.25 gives 11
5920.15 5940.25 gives 11.6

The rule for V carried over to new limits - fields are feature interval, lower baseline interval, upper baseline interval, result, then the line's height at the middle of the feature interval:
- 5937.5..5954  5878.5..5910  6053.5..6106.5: -4.11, 9.71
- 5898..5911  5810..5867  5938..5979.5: 2.02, 12.1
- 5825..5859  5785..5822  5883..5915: -4.12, 11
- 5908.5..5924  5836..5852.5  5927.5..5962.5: 0.85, 12.1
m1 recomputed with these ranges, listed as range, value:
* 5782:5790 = 12.3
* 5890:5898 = 4.94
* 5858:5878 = 11.3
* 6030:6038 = 12.6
